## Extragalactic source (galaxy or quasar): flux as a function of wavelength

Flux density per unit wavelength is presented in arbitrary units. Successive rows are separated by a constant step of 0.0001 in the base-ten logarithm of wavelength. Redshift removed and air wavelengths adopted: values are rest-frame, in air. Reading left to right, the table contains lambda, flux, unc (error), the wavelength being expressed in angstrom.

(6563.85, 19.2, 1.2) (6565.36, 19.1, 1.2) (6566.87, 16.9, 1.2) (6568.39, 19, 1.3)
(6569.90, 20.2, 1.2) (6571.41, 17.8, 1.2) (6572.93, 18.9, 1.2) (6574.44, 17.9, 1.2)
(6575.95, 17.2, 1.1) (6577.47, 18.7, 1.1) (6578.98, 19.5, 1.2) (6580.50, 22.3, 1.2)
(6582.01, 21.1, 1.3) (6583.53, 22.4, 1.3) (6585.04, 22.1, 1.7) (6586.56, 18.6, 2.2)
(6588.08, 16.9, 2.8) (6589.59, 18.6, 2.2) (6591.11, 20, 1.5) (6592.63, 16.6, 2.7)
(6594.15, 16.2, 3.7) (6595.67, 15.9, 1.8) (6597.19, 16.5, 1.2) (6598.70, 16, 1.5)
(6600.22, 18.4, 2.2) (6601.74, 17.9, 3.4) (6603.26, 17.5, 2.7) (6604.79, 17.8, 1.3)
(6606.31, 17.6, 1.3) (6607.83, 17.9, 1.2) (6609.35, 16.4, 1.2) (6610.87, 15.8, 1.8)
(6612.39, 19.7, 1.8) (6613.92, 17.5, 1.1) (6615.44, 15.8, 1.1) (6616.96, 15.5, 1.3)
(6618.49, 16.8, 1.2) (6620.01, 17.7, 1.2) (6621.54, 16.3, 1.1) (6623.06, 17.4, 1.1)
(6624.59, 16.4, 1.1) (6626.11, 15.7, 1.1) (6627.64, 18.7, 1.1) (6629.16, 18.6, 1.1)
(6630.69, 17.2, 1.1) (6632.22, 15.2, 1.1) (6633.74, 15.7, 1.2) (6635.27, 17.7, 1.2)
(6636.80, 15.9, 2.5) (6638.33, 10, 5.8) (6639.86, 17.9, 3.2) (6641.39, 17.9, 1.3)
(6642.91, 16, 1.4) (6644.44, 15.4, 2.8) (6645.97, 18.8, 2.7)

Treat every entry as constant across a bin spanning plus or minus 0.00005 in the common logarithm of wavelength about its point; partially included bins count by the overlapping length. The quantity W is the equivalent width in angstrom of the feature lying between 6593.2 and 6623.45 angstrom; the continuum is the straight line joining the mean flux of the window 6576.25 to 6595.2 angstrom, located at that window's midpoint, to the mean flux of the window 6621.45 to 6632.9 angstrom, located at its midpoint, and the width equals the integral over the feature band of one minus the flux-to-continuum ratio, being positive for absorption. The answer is 1.7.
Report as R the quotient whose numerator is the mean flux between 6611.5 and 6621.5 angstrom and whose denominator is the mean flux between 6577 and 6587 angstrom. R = 0.82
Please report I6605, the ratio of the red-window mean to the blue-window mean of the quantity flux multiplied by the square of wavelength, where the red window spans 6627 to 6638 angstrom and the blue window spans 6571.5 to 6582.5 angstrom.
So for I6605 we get 0.88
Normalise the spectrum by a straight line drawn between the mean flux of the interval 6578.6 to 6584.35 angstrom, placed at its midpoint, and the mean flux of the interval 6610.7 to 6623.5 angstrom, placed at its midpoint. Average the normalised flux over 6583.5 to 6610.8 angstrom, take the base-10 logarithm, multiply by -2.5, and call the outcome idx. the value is 0.099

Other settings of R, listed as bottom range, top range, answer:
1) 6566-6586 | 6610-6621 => 0.87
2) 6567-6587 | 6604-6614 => 0.89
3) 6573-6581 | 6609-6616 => 0.90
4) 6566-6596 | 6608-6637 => 0.89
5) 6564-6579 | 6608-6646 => 0.90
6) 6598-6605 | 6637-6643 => 0.88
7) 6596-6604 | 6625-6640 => 0.94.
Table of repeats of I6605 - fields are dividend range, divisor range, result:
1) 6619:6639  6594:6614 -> 0.96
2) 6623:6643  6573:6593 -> 0.86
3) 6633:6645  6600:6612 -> 0.92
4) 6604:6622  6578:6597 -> 0.90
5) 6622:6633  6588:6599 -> 1.00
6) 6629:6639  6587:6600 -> 0.92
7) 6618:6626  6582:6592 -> 0.86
